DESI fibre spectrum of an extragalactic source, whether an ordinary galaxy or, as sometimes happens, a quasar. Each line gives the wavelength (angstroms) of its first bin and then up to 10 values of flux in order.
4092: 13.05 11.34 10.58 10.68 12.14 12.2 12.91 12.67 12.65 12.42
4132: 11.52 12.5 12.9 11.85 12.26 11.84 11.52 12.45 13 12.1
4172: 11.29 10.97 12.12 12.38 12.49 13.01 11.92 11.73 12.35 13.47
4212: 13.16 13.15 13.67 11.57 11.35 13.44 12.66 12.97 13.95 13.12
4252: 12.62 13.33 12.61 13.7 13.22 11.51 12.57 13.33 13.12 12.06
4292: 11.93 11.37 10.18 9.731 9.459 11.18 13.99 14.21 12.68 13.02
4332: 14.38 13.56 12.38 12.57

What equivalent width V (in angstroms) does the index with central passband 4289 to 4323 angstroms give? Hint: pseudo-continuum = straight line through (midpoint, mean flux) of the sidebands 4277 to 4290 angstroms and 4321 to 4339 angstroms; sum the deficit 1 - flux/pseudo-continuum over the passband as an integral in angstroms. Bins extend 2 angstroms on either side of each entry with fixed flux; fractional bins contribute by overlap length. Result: 4.0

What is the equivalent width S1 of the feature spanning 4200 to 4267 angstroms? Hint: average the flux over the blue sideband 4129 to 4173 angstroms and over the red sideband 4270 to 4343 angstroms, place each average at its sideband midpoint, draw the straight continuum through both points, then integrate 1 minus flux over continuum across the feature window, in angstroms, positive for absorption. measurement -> -3.9 angstroms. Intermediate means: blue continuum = 12.1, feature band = 12.9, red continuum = 12.3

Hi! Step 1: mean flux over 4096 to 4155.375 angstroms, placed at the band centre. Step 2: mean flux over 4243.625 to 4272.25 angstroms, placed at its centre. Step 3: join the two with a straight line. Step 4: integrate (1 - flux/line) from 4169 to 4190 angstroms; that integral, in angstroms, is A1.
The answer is 1.0 angstroms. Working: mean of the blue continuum 12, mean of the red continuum 13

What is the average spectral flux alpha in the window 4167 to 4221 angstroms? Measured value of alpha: 12.4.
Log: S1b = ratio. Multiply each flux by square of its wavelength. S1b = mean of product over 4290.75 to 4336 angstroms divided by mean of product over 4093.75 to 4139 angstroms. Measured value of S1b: 1.11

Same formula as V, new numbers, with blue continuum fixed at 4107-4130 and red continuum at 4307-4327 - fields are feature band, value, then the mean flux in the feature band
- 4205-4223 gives -1.0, 13.2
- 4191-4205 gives 0.3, 12.2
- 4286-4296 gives 0.5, 11.9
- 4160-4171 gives 0.1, 12.4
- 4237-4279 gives -1.6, 13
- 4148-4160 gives 0.6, 11.9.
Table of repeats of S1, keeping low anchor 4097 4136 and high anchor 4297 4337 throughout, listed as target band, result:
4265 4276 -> -0.3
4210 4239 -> -1.5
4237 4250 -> -1.3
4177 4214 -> -1.3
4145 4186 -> 0.2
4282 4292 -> -0.2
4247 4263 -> -1.1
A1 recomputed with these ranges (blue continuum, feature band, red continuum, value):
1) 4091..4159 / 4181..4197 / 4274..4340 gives -0.4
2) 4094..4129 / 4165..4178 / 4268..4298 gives 0.5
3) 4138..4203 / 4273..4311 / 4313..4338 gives 4.9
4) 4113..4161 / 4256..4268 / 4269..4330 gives -1.1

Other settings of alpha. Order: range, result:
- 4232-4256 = 13.1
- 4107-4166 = 12.3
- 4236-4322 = 12.4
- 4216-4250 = 12.9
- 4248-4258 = 13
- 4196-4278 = 12.8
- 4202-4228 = 12.8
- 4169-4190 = 11.9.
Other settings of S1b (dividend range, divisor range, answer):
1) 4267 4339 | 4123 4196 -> 1.08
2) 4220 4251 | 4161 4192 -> 1.08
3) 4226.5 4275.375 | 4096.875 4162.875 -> 1.13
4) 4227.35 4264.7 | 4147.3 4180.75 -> 1.13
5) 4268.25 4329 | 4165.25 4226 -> 1.02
